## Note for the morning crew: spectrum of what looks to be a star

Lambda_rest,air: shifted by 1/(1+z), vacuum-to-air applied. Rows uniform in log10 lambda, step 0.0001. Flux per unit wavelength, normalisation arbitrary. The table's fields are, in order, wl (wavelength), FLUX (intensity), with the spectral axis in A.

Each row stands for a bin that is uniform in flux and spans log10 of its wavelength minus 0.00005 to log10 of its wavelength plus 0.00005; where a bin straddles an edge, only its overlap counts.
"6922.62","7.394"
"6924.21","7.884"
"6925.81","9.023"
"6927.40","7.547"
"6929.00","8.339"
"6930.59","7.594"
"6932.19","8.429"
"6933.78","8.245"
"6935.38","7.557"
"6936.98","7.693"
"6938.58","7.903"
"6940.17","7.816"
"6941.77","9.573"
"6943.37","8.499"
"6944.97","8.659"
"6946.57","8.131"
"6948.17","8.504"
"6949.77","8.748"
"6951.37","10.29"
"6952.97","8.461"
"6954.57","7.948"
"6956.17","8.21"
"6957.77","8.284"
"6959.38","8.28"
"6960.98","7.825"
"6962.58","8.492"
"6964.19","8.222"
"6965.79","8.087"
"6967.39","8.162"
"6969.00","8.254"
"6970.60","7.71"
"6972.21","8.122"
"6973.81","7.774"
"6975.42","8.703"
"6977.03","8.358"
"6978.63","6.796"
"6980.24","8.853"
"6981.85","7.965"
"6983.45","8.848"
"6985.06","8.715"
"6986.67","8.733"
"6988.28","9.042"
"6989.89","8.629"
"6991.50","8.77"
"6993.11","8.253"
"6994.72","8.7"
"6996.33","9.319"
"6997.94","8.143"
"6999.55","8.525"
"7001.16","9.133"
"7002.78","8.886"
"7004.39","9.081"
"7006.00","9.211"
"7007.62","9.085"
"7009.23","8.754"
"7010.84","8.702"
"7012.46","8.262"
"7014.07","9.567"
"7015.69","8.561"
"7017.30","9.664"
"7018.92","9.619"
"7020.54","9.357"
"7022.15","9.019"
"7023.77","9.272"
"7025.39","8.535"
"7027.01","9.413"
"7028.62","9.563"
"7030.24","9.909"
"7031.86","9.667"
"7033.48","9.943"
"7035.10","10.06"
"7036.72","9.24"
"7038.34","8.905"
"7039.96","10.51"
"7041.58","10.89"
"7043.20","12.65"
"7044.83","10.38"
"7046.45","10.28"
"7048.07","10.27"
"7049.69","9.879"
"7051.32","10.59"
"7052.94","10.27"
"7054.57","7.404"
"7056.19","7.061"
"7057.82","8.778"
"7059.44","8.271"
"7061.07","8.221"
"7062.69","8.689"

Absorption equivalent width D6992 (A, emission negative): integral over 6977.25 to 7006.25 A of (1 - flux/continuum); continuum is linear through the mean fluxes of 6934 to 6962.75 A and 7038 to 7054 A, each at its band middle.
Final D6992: 2.1 A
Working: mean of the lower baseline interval 8.38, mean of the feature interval 8.63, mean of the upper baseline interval 10.5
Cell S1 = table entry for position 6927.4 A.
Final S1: 7.547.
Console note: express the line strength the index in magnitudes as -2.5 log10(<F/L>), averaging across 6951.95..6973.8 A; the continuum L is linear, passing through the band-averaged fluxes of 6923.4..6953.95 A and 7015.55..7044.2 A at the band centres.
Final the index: 0.072 mag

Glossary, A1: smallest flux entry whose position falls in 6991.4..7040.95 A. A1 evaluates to 8.143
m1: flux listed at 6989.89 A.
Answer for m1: 8.629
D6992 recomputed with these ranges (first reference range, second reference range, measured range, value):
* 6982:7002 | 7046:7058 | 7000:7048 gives -2.6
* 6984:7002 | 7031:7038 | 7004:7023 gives 0.2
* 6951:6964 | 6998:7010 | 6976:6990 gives 0.4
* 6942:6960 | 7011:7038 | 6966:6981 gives 1.2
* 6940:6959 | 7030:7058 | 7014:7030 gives 0.5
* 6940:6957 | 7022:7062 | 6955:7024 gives 3.5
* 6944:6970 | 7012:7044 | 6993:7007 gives 0.5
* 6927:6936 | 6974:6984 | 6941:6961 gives -1.3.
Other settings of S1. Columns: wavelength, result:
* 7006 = 9.211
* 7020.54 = 9.357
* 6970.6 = 7.71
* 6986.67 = 8.733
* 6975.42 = 8.703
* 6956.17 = 8.21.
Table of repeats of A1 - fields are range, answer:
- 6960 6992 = 6.796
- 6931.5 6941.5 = 7.557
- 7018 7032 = 8.535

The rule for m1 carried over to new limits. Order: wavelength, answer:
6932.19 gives 8.429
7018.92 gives 9.619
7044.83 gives 10.38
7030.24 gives 9.909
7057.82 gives 8.778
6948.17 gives 8.504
